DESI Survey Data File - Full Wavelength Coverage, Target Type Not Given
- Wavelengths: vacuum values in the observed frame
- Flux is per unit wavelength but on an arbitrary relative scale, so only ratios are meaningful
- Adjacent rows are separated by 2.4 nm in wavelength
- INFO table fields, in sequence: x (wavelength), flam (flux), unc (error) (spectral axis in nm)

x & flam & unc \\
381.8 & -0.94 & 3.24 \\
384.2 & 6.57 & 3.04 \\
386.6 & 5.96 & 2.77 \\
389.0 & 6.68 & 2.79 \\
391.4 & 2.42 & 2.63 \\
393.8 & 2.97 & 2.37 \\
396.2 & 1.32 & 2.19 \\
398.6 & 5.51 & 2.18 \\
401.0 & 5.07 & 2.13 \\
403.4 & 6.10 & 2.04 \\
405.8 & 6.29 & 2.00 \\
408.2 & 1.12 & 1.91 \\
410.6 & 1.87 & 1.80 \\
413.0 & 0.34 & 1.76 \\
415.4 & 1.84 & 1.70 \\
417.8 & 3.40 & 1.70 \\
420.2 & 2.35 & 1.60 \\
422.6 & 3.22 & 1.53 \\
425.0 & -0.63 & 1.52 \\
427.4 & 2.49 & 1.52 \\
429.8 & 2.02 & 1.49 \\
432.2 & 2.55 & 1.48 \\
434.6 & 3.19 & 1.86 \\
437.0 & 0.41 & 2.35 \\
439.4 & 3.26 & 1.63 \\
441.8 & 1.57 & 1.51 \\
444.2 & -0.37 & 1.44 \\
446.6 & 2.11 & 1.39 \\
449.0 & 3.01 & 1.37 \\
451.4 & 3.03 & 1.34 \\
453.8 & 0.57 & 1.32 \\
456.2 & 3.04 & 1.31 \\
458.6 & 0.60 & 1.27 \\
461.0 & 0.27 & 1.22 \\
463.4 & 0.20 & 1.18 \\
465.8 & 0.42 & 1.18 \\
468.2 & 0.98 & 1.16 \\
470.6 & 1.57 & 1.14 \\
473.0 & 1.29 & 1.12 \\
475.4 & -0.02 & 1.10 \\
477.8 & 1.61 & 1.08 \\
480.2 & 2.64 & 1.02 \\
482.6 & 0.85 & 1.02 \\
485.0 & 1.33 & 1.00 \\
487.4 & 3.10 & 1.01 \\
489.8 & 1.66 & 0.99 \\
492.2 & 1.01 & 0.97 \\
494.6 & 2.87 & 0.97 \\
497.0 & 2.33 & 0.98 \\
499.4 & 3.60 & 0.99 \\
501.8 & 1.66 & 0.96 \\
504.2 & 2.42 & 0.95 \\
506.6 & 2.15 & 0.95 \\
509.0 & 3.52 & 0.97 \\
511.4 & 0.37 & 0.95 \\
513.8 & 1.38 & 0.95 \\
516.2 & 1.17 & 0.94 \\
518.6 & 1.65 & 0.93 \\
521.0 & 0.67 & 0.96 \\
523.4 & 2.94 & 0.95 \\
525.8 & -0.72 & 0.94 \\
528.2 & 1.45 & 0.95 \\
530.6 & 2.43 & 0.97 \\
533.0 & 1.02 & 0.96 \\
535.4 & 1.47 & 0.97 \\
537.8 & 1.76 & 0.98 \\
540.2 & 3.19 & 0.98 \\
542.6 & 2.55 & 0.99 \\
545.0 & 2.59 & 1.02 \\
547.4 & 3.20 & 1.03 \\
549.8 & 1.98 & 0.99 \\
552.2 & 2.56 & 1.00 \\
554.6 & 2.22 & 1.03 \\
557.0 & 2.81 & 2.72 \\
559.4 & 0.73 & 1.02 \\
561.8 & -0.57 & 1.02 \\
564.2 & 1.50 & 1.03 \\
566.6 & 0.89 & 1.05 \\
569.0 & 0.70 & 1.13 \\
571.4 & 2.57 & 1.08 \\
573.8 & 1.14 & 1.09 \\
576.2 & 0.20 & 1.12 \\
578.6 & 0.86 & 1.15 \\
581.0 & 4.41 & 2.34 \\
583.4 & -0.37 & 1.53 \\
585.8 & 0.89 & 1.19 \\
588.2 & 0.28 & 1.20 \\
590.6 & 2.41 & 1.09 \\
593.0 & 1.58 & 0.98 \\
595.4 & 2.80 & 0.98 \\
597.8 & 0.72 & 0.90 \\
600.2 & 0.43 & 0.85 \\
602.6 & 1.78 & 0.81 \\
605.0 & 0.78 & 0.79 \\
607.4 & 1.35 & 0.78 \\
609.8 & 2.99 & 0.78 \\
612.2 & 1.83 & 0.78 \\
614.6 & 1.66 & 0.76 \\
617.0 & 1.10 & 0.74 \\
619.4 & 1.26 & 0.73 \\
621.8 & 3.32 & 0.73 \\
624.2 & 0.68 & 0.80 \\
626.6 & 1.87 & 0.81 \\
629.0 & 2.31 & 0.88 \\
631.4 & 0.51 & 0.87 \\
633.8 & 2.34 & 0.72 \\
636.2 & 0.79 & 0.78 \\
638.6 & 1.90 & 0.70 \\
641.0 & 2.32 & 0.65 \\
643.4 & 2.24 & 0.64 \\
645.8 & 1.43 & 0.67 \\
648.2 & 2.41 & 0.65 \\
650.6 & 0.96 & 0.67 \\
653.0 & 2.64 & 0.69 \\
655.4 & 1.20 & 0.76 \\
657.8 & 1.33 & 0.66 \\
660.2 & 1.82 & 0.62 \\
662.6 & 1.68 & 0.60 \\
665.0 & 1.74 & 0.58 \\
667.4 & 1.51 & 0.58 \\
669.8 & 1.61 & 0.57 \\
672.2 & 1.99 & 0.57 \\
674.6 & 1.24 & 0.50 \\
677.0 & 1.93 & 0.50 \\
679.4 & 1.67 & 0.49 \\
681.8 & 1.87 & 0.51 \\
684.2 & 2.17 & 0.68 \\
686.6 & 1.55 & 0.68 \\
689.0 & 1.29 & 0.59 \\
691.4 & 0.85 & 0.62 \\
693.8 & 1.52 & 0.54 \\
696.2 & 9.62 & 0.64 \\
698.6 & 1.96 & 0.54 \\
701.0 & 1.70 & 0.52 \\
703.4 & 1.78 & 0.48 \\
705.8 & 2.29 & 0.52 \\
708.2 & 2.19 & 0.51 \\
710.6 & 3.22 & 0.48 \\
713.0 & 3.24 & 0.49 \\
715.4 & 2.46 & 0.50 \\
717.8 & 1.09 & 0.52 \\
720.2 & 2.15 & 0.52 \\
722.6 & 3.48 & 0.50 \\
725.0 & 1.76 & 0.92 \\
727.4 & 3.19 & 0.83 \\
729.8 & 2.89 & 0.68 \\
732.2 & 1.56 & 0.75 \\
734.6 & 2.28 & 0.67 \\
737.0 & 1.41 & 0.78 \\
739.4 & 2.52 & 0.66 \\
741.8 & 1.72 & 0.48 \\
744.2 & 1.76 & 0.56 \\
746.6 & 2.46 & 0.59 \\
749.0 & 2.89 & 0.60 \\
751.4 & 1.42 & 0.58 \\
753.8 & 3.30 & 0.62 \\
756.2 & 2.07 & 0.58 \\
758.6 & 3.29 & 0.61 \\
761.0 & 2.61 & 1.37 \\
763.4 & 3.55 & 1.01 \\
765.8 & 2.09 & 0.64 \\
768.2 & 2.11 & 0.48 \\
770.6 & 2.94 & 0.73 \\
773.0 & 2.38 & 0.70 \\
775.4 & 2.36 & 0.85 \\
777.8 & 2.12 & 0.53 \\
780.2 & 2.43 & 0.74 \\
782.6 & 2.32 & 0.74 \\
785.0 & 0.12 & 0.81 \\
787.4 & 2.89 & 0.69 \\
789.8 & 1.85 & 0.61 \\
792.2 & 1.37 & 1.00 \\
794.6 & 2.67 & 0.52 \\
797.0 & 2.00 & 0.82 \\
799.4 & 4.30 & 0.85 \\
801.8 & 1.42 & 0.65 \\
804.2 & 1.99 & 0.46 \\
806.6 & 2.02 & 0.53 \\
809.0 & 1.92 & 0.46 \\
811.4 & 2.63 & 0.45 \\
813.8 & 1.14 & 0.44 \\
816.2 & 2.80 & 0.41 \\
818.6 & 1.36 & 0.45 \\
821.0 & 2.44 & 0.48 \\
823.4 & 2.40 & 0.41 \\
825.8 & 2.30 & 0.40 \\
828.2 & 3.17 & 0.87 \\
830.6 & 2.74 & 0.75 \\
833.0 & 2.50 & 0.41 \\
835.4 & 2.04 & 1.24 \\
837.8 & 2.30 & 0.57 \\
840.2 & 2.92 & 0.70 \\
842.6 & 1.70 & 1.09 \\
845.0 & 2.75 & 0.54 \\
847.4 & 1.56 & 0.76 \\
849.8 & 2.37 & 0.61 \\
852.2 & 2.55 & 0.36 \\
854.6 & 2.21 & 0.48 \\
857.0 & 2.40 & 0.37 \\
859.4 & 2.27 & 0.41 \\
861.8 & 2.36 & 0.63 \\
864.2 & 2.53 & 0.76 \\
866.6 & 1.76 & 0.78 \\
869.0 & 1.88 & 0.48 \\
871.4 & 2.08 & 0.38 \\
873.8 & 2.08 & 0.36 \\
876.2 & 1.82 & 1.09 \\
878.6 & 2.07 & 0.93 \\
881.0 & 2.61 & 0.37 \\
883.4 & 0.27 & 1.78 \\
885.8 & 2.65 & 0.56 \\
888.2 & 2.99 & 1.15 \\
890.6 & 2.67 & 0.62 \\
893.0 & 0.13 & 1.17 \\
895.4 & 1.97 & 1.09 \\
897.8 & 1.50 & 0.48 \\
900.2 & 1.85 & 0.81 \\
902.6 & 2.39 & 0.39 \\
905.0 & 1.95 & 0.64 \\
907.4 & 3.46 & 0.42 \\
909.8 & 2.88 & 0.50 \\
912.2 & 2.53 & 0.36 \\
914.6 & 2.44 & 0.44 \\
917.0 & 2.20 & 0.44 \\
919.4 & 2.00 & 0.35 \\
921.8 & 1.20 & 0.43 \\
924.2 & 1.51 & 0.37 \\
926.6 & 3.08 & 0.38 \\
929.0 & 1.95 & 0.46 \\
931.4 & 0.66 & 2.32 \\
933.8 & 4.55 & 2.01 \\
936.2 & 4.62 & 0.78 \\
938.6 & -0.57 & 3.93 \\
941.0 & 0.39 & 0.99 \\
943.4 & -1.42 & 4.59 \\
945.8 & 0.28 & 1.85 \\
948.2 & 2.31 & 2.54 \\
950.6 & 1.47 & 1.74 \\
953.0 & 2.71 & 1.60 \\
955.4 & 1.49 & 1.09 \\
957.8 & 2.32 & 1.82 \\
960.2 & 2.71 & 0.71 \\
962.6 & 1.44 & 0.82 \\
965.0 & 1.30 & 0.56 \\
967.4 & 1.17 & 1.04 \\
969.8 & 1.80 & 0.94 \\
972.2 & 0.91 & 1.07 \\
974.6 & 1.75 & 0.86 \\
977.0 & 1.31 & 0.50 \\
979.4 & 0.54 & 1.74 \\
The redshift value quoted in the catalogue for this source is 0.87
